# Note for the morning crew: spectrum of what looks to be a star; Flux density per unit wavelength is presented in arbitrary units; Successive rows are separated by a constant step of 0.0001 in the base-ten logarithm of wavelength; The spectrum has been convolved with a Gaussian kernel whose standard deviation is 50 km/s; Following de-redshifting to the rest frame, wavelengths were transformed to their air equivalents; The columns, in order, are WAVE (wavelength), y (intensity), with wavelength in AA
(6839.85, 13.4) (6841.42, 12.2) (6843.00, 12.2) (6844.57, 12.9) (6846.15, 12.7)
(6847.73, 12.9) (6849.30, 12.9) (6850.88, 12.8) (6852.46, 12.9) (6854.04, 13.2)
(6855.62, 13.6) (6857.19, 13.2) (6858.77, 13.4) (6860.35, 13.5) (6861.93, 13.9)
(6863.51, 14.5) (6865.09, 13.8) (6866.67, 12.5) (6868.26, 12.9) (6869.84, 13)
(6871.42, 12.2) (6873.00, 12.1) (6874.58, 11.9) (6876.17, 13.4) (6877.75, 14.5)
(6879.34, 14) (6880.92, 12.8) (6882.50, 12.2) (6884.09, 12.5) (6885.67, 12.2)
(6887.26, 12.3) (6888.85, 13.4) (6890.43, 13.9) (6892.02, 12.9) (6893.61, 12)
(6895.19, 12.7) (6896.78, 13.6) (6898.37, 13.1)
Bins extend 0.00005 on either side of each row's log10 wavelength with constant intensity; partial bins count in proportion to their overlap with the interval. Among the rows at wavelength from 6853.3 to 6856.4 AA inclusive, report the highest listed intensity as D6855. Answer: 13.6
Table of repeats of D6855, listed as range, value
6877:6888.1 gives 14.5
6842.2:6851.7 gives 12.9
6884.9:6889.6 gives 13.4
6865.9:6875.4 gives 13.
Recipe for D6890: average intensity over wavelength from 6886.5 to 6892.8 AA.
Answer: 13.1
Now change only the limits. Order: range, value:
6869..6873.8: 12.5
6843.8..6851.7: 12.8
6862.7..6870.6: 13.3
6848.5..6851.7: 12.9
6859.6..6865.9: 13.9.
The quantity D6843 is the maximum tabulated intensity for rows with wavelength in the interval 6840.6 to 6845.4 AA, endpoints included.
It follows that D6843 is 12.9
